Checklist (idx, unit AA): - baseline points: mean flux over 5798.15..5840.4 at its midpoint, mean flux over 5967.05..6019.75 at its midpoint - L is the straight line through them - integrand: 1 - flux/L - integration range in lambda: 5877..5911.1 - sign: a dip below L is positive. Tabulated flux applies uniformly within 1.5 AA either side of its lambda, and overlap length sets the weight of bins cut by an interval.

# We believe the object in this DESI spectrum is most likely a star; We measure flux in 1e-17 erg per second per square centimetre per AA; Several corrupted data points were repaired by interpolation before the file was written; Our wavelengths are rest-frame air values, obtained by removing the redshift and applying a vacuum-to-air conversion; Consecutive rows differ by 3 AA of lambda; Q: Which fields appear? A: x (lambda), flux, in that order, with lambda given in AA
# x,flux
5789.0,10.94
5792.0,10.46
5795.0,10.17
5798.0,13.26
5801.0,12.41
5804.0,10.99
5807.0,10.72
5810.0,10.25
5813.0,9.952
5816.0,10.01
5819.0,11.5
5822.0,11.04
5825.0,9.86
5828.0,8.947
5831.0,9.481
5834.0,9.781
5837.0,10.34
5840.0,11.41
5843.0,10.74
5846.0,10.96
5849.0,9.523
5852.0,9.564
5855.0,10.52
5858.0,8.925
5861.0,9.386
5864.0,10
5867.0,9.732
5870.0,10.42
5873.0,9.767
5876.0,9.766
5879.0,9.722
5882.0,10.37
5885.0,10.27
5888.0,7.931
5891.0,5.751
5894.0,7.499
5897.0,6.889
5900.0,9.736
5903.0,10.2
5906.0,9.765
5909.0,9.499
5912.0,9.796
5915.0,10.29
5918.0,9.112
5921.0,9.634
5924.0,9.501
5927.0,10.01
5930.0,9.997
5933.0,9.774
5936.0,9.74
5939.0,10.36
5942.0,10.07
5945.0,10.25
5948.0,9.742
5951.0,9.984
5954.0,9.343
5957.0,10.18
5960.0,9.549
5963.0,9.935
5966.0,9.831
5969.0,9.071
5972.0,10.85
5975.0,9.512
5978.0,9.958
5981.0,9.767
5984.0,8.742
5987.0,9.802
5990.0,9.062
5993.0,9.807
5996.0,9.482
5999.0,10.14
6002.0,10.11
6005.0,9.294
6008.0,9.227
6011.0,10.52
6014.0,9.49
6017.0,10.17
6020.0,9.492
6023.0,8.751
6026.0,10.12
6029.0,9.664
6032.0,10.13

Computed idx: 4.3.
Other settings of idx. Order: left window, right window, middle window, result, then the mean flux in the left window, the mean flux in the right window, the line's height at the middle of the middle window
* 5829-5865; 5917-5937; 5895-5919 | 1.0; 10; 9.69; 9.78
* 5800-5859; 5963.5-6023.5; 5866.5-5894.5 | 2.7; 10.3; 9.67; 10.1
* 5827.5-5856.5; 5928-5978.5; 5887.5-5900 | 3.4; 10.2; 9.89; 10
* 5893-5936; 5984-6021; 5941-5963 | -0.8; 9.44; 9.68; 9.54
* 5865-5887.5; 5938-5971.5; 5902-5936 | 0.4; 9.91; 9.87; 9.89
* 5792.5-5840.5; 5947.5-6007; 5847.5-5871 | 1.4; 10.6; 9.7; 10.4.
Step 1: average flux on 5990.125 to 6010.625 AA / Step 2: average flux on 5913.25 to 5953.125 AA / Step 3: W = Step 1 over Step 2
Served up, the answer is 0.98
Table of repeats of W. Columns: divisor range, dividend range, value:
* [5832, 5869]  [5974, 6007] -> 0.95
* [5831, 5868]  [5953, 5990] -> 0.96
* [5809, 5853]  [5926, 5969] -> 0.97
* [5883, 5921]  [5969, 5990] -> 1.08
